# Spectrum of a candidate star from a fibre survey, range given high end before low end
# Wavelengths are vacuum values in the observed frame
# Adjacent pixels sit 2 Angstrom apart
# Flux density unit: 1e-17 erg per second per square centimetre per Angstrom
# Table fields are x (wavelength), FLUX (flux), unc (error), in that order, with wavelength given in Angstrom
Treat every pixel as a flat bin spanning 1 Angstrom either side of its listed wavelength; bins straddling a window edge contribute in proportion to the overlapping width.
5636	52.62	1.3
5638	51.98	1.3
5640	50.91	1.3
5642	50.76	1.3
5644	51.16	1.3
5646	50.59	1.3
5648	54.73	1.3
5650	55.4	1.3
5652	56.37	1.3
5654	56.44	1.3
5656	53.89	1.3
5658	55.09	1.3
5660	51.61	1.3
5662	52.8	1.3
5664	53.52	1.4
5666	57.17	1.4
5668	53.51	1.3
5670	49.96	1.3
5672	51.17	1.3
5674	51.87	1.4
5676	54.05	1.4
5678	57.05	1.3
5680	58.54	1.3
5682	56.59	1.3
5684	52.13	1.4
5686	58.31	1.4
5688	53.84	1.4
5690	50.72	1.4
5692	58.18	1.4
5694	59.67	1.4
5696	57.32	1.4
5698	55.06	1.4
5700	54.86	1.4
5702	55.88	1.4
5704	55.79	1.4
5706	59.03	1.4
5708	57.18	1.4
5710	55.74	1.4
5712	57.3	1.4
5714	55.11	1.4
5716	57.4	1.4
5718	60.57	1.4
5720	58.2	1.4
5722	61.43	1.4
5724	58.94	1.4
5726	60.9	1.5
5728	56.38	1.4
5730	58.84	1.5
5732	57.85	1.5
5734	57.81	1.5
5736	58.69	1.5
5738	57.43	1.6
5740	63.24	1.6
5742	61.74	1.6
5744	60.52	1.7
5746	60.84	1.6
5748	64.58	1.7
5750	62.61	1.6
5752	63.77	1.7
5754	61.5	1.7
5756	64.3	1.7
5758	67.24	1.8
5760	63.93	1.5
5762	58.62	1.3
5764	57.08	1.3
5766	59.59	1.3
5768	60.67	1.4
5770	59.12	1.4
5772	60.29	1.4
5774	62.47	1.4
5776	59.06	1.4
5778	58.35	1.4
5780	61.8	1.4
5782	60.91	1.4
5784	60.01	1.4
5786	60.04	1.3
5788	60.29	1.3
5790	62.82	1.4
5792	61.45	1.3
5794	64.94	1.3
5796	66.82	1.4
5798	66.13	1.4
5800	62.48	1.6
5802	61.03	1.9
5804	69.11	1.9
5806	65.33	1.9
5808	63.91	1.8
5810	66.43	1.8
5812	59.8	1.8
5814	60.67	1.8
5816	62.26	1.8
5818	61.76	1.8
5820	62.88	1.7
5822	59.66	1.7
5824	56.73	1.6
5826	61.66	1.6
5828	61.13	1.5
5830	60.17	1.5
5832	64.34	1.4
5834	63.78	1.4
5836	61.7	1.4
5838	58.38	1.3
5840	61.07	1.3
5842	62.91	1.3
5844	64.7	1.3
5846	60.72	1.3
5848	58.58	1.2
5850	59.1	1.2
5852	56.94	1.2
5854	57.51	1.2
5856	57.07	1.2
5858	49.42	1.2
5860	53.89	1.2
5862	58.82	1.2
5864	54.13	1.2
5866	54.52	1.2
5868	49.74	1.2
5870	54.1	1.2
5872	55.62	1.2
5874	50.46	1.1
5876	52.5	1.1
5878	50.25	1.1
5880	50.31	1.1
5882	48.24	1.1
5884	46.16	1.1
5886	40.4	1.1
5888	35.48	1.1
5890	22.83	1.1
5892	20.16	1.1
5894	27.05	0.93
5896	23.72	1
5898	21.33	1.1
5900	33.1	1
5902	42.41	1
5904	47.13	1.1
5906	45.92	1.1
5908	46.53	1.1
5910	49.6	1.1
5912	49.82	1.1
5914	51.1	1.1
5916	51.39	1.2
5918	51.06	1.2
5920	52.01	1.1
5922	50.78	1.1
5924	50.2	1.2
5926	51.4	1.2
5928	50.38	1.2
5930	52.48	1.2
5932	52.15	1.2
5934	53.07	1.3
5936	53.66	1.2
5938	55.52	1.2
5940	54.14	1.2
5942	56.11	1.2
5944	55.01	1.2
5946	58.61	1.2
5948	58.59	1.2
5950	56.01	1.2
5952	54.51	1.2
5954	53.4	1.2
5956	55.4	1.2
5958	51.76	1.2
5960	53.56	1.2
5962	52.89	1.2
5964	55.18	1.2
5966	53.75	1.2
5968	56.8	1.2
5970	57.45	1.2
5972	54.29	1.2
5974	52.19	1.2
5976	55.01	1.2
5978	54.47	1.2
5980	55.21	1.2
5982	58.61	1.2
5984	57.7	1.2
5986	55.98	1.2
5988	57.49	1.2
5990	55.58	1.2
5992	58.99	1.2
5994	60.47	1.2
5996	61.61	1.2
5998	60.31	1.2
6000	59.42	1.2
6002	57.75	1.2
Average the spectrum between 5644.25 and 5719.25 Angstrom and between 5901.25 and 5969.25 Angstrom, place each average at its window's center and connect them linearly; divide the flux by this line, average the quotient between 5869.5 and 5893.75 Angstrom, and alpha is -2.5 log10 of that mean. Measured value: 0.22 mag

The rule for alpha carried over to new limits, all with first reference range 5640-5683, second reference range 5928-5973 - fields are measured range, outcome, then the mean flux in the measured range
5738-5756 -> -0.15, 62.2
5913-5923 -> 0.07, 51.3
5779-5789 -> -0.12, 60.6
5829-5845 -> -0.15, 62.1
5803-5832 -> -0.15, 62.3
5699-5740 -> -0.08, 57.9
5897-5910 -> 0.33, 40.2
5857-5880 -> 0.03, 52.9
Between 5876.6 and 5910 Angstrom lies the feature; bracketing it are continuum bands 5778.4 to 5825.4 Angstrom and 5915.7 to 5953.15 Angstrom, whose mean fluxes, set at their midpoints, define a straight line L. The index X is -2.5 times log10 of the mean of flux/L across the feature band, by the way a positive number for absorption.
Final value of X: 0.425 mag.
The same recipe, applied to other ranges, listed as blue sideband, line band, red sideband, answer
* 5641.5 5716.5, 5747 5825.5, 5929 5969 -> -0.135 mag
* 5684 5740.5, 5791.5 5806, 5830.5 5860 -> -0.104 mag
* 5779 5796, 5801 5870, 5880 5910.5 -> -0.184 mag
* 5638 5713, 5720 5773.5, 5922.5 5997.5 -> -0.111 mag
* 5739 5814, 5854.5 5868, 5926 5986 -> 0.083 mag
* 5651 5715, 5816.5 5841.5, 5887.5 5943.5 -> -0.248 mag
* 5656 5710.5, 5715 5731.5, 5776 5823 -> -0.027 mag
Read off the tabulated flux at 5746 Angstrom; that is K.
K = 60.84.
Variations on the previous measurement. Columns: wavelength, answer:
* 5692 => 58.18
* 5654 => 56.44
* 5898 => 21.33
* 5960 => 53.56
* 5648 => 54.73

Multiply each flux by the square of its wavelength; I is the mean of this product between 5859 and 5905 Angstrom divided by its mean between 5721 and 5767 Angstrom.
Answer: 0.74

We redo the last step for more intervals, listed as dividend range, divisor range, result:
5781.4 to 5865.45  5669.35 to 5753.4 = 1.10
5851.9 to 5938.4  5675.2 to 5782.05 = 0.85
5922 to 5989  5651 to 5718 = 1.08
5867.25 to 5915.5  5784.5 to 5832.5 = 0.70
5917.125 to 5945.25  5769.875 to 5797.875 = 0.90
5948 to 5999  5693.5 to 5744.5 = 1.05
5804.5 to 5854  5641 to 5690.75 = 1.21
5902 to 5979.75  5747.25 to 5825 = 0.90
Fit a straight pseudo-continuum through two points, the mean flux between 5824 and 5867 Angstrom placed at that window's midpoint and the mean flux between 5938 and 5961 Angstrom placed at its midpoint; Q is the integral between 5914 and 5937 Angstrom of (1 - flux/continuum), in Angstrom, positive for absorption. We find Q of 1.8 Angstrom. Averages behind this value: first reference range 59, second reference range 55.2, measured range 51.7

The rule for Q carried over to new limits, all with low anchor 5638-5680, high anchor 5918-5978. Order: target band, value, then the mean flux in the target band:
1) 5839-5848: -1.36 Angstrom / 61.9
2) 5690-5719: -1.78 Angstrom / 56.9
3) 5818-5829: -1.39 Angstrom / 60.5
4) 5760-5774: -1.60 Angstrom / 59.8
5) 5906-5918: 0.98 Angstrom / 49.5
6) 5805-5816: -1.92 Angstrom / 63.1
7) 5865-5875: 0.18 Angstrom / 52.9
